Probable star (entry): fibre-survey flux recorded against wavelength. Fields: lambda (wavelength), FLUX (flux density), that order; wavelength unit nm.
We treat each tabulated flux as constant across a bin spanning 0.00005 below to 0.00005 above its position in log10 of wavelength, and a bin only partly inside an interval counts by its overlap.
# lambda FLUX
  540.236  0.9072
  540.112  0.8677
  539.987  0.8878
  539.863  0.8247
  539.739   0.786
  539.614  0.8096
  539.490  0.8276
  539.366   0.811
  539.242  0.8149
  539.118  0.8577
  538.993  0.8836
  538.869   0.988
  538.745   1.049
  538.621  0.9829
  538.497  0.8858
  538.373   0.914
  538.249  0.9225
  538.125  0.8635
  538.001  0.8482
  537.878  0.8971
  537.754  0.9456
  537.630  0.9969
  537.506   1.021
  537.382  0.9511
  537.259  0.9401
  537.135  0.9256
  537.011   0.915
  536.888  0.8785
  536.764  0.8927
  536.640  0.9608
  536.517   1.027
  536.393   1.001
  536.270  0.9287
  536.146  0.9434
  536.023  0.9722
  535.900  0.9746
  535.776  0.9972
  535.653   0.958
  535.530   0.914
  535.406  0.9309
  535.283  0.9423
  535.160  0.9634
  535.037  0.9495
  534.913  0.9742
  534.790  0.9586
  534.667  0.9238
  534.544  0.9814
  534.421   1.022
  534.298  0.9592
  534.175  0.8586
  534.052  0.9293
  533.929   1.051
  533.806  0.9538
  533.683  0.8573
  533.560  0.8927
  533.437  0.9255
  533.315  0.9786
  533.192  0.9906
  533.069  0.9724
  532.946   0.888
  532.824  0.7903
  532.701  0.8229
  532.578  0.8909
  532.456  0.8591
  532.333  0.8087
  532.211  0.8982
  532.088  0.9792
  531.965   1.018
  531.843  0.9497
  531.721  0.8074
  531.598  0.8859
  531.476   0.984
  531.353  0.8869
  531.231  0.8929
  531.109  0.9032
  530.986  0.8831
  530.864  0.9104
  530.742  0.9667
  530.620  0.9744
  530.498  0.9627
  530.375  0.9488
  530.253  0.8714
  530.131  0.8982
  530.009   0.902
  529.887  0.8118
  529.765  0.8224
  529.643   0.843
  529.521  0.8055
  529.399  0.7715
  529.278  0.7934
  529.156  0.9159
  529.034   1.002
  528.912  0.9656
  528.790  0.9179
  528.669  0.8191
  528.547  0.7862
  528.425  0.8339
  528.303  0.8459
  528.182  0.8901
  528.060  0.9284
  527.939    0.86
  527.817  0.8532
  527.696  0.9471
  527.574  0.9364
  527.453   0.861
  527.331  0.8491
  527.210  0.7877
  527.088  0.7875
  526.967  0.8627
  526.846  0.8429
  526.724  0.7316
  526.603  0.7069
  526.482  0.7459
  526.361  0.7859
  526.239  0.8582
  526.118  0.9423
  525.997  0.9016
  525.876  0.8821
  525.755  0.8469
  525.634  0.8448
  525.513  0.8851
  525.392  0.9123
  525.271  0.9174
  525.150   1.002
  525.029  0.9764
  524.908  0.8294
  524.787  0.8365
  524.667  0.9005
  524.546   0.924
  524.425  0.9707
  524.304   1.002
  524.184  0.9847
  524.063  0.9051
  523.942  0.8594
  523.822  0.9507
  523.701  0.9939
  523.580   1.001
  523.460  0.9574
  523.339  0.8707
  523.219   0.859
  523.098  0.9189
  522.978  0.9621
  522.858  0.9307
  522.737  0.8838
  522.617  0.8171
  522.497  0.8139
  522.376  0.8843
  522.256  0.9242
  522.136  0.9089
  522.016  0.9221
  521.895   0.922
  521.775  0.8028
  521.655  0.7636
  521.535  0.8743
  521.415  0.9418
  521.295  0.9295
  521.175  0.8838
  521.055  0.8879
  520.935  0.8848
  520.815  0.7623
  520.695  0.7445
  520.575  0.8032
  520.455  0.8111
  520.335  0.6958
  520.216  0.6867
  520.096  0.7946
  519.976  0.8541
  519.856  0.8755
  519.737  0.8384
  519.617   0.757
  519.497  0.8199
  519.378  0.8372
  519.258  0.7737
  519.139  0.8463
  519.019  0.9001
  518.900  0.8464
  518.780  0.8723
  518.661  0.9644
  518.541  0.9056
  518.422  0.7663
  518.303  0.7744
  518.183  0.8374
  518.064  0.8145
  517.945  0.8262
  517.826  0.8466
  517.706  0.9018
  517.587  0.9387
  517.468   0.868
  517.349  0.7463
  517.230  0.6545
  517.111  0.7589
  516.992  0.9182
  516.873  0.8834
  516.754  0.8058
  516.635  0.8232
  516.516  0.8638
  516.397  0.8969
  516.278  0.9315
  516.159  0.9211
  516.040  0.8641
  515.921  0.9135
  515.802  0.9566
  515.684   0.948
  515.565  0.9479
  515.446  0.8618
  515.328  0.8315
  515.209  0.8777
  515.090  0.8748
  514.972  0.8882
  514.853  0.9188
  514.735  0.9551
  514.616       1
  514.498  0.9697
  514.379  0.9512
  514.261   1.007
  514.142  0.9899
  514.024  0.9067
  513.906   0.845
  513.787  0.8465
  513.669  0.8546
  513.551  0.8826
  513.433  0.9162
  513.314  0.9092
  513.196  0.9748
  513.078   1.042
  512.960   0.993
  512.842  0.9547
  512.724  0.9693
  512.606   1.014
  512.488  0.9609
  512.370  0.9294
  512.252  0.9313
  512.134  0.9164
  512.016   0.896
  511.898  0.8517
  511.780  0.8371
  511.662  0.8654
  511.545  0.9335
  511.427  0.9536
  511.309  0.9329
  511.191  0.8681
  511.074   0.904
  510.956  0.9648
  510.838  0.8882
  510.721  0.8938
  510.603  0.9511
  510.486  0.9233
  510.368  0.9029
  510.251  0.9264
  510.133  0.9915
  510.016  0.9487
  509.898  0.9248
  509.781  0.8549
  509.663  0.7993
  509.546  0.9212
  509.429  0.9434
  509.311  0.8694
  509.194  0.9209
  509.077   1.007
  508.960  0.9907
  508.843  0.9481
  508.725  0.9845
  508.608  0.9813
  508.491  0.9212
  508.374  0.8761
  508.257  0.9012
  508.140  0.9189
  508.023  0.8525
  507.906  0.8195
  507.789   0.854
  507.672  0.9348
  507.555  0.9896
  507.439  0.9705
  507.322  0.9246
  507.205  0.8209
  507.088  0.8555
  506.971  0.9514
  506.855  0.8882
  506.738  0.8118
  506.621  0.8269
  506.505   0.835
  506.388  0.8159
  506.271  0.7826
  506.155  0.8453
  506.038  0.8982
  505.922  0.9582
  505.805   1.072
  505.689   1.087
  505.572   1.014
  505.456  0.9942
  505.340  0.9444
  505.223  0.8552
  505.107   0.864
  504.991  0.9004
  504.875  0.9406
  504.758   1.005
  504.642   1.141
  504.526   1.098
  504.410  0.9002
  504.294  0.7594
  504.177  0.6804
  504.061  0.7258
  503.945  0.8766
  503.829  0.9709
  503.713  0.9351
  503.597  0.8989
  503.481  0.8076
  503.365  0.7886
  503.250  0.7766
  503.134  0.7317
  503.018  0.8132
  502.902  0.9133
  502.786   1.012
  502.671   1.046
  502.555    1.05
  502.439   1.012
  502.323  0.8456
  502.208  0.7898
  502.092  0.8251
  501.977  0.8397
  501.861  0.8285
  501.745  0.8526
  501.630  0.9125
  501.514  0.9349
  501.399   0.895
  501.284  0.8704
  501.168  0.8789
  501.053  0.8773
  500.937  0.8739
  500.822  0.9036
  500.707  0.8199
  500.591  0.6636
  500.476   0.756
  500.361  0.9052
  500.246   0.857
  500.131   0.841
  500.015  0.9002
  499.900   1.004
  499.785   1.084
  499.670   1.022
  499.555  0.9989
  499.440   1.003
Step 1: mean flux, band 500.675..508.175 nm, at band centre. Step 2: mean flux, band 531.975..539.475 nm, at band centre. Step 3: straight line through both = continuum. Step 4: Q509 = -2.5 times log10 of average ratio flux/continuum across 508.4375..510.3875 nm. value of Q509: -0.038 mag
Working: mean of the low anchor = 0.894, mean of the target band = 0.932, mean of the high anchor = 0.93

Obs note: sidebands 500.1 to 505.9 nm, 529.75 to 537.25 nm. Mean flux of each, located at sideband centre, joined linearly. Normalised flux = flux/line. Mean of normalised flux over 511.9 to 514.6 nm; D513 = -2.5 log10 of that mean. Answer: -0.04 mag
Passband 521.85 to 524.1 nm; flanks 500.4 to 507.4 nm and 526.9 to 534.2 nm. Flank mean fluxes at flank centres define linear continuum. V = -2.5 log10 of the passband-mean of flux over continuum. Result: -0.02 mag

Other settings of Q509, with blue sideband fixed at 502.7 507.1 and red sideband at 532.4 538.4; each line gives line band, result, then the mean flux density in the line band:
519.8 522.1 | 0.10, 0.834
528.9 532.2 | 0.03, 0.901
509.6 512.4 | 0.00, 0.908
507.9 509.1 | -0.03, 0.93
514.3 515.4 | -0.01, 0.92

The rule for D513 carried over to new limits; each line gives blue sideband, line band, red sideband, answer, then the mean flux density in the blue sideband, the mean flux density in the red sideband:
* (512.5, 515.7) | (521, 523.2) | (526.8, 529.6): 0.01 mag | 0.931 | 0.864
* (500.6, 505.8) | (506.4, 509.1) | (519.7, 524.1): -0.02 mag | 0.897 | 0.868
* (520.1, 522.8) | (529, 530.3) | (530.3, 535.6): 0.06 mag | 0.842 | 0.926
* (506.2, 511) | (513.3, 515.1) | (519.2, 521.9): -0.07 mag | 0.904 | 0.822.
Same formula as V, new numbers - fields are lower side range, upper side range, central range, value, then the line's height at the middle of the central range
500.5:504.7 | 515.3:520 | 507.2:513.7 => -0.07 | 0.865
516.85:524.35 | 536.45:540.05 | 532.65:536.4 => -0.05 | 0.897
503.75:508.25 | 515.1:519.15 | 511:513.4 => -0.06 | 0.881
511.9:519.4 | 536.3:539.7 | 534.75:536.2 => -0.05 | 0.915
